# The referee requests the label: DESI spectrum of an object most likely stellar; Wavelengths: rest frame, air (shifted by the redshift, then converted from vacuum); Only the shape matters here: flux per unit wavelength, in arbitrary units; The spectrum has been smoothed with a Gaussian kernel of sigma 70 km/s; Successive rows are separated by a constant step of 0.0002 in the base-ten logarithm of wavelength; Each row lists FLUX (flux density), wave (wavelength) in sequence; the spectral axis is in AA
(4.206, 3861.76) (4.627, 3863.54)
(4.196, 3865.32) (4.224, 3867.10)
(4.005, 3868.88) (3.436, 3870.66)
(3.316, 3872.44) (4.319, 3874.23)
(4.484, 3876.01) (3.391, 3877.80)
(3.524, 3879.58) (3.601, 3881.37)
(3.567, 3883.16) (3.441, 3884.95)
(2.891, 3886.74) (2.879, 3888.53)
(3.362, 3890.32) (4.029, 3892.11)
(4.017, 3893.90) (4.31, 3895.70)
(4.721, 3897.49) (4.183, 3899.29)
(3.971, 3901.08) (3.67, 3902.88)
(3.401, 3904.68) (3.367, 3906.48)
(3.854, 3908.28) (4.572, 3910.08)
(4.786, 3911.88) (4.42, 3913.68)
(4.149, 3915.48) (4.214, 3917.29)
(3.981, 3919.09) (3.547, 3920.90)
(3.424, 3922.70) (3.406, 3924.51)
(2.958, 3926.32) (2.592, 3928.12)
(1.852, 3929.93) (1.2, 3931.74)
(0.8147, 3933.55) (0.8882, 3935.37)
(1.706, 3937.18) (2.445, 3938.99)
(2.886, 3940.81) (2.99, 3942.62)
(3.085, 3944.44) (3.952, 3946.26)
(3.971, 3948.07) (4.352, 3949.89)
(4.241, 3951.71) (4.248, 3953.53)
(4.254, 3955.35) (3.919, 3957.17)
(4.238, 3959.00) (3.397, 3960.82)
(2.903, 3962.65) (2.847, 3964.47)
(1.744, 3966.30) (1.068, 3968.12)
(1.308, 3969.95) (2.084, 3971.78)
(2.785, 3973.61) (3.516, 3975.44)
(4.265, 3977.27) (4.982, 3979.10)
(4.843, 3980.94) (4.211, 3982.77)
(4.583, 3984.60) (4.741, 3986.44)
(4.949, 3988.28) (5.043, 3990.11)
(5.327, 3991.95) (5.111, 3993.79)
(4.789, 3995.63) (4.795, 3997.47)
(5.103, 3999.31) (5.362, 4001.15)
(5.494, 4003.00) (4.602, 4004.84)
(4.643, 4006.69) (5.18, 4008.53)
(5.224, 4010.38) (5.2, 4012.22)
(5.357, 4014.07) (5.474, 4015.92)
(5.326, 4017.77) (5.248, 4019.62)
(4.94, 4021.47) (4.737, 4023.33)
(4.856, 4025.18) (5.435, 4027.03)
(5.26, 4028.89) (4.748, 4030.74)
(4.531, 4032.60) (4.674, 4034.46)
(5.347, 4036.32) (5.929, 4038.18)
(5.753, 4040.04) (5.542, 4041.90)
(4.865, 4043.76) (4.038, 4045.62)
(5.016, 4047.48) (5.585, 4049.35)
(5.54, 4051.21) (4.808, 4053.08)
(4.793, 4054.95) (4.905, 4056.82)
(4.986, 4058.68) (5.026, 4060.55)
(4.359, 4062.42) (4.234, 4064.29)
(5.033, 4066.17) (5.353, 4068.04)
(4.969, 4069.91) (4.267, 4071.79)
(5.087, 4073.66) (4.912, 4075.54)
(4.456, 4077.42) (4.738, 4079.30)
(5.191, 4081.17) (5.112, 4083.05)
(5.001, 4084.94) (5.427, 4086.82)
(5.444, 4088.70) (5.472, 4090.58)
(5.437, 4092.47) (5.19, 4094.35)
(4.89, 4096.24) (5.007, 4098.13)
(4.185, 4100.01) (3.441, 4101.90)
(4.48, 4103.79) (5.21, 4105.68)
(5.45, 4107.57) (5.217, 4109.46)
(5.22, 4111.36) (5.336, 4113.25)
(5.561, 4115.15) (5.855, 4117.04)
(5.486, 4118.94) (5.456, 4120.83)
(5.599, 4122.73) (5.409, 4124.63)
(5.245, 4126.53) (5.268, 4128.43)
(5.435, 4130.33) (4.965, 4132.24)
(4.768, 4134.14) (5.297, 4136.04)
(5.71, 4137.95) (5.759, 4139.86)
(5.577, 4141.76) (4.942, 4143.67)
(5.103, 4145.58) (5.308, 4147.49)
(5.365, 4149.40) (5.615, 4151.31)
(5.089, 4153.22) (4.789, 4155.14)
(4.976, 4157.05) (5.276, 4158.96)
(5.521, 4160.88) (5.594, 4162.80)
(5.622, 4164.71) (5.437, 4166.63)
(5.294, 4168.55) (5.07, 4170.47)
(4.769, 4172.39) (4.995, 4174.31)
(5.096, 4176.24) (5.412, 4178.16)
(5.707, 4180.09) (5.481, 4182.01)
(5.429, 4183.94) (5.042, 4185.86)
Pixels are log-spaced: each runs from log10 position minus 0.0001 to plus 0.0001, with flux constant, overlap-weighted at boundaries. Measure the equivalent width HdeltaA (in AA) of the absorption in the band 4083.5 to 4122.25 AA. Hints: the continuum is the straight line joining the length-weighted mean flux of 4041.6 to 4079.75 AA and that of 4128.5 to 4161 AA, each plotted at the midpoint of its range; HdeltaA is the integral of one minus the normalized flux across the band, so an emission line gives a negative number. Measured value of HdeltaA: -0.6 AA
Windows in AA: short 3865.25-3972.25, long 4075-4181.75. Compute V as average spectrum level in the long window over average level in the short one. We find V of 1.54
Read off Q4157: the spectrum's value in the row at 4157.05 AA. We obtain 4.976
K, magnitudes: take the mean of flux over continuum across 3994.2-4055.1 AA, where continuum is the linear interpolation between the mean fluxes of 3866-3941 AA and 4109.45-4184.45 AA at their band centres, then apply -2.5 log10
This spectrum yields -0.17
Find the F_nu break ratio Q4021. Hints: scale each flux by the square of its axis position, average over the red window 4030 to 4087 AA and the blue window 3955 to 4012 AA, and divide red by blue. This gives 1.2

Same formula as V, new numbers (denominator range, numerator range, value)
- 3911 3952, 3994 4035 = 1.63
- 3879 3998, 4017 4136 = 1.42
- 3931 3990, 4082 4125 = 1.58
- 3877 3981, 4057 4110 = 1.47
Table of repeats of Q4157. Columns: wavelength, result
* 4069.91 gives 4.969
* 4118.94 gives 5.486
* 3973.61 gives 2.785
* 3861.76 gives 4.206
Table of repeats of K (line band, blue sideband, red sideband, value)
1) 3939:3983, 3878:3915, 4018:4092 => 0.26 mag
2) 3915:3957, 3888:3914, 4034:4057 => 0.35 mag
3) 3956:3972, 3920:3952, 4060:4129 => 0.18 mag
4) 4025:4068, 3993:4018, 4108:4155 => 0.04 mag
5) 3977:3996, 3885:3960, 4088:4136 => -0.19 mag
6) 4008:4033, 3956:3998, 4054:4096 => -0.19 mag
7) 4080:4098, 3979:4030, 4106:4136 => 0.01 mag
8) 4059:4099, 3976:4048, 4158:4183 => 0.03 mag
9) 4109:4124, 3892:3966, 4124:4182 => -0.10 mag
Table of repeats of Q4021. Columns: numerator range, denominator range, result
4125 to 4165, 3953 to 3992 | 1.58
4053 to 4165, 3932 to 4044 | 1.30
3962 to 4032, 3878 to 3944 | 1.40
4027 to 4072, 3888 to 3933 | 1.48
